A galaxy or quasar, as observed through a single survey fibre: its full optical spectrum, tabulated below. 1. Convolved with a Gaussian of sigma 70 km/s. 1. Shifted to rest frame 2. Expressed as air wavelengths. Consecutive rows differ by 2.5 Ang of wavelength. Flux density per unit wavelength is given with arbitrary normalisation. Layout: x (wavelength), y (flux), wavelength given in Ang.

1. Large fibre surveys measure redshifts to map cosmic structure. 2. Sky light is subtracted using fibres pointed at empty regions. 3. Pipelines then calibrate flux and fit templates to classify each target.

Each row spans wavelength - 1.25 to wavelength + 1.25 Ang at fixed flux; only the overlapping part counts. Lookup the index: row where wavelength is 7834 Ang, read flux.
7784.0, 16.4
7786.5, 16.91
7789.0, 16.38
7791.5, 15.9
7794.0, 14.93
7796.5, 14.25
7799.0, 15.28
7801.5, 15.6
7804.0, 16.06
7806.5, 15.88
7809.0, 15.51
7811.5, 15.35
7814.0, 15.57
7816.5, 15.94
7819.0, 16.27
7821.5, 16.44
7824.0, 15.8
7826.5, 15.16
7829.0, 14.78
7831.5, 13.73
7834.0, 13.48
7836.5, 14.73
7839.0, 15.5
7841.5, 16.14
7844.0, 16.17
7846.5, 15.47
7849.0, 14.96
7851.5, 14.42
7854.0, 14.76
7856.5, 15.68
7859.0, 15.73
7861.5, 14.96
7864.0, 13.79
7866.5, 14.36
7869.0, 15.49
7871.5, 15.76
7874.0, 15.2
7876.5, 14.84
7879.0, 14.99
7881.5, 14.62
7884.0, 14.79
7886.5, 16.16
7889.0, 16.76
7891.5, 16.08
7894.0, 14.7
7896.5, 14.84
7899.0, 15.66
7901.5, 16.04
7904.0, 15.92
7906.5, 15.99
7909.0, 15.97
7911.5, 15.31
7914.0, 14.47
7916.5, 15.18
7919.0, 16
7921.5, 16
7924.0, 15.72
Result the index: 13.48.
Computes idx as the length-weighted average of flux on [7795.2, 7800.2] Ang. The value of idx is 14.8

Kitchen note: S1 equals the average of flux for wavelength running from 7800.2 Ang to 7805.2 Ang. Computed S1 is 15.8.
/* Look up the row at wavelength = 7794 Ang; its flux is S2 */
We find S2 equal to 14.93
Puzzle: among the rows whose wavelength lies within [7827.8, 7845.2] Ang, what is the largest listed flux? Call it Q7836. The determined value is 16.17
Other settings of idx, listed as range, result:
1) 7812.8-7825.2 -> 16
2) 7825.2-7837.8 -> 14.4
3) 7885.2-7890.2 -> 16.4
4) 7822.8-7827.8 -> 15.5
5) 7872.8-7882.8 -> 14.9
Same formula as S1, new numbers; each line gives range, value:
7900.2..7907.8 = 16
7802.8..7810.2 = 15.8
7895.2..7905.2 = 15.6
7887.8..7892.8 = 16.4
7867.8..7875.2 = 15.5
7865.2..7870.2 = 14.9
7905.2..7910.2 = 16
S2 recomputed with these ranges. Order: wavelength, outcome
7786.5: 16.91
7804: 16.06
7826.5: 15.16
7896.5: 14.84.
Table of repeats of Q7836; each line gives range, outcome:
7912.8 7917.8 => 15.18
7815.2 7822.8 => 16.44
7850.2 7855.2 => 14.76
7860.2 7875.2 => 15.76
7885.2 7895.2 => 16.76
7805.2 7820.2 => 16.27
